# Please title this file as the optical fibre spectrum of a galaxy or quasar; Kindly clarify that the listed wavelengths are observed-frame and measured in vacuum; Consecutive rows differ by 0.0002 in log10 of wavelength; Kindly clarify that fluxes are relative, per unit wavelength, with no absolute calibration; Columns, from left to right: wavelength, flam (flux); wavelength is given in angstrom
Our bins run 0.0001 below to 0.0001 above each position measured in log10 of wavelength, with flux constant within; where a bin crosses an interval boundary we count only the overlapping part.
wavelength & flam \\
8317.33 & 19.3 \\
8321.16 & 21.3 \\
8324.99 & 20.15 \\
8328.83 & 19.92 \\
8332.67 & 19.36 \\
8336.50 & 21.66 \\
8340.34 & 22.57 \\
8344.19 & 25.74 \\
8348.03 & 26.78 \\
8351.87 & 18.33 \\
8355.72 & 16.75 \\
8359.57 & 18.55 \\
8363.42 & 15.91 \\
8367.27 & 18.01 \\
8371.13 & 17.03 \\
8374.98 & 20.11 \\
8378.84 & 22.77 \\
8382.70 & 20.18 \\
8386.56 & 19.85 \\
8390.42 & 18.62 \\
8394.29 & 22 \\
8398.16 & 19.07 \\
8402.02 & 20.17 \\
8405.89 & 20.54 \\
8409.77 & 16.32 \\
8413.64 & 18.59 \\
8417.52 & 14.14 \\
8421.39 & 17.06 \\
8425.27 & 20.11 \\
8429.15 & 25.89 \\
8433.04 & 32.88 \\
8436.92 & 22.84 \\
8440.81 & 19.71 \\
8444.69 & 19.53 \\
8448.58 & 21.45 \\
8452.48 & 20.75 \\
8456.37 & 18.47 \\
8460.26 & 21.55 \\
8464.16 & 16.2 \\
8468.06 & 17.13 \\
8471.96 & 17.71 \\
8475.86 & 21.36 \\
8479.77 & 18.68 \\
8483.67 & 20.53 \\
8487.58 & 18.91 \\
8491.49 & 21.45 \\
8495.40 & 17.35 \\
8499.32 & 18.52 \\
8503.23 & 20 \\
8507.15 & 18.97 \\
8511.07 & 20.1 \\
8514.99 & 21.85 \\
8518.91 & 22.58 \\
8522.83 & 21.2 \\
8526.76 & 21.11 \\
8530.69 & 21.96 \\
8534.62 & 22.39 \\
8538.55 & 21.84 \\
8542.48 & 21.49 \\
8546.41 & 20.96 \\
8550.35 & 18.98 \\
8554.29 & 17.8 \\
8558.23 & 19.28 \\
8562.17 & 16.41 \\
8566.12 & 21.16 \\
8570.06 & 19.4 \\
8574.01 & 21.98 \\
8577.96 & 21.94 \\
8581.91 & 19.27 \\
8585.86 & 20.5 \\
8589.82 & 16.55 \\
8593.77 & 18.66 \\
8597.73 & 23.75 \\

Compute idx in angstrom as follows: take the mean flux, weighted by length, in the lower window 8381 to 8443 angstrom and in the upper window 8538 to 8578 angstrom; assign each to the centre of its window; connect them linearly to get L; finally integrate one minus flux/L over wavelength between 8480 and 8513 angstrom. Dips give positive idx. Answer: 1.2 angstrom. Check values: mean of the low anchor 20.5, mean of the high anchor 20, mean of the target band 19.4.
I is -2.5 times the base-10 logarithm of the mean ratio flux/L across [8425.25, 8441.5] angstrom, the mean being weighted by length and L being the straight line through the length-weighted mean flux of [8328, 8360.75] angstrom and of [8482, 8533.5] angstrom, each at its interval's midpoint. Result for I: -0.21 mag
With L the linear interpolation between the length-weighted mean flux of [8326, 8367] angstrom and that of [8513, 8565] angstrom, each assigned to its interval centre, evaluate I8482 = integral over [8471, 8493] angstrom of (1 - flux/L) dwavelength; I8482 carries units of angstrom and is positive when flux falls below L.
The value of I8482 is 0.8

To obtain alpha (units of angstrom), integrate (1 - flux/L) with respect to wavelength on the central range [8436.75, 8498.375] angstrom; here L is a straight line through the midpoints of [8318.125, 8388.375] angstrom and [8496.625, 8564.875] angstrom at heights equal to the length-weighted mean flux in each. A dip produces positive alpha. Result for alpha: 2.41 angstrom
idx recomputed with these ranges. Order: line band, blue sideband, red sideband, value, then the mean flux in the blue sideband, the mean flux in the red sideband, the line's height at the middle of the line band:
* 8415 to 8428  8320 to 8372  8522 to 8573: 1.63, 20.2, 20.3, 20.2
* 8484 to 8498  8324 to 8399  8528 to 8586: 0.65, 20.2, 20.4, 20.3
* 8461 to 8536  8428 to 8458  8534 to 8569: 4.60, 22.6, 19.9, 21.3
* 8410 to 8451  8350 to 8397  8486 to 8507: -4.08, 19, 19.2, 19.1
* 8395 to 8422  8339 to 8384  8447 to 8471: 2.04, 20.2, 19.2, 19.7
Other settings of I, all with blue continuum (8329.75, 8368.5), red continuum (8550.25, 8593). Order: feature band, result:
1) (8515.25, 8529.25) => -0.11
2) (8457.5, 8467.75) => 0.07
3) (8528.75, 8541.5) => -0.13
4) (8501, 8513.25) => 0.00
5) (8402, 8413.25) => 0.08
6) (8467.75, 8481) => 0.05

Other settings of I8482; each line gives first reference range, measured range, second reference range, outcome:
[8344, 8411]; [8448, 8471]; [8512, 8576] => 1.3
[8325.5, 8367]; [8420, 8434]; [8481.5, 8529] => -2.3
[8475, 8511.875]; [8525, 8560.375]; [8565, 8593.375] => -1.5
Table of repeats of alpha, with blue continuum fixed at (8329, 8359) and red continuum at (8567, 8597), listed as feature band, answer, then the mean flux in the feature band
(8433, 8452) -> -1.22 angstrom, 22.1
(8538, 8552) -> -0.39 angstrom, 20.8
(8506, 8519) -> -0.23 angstrom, 20.8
